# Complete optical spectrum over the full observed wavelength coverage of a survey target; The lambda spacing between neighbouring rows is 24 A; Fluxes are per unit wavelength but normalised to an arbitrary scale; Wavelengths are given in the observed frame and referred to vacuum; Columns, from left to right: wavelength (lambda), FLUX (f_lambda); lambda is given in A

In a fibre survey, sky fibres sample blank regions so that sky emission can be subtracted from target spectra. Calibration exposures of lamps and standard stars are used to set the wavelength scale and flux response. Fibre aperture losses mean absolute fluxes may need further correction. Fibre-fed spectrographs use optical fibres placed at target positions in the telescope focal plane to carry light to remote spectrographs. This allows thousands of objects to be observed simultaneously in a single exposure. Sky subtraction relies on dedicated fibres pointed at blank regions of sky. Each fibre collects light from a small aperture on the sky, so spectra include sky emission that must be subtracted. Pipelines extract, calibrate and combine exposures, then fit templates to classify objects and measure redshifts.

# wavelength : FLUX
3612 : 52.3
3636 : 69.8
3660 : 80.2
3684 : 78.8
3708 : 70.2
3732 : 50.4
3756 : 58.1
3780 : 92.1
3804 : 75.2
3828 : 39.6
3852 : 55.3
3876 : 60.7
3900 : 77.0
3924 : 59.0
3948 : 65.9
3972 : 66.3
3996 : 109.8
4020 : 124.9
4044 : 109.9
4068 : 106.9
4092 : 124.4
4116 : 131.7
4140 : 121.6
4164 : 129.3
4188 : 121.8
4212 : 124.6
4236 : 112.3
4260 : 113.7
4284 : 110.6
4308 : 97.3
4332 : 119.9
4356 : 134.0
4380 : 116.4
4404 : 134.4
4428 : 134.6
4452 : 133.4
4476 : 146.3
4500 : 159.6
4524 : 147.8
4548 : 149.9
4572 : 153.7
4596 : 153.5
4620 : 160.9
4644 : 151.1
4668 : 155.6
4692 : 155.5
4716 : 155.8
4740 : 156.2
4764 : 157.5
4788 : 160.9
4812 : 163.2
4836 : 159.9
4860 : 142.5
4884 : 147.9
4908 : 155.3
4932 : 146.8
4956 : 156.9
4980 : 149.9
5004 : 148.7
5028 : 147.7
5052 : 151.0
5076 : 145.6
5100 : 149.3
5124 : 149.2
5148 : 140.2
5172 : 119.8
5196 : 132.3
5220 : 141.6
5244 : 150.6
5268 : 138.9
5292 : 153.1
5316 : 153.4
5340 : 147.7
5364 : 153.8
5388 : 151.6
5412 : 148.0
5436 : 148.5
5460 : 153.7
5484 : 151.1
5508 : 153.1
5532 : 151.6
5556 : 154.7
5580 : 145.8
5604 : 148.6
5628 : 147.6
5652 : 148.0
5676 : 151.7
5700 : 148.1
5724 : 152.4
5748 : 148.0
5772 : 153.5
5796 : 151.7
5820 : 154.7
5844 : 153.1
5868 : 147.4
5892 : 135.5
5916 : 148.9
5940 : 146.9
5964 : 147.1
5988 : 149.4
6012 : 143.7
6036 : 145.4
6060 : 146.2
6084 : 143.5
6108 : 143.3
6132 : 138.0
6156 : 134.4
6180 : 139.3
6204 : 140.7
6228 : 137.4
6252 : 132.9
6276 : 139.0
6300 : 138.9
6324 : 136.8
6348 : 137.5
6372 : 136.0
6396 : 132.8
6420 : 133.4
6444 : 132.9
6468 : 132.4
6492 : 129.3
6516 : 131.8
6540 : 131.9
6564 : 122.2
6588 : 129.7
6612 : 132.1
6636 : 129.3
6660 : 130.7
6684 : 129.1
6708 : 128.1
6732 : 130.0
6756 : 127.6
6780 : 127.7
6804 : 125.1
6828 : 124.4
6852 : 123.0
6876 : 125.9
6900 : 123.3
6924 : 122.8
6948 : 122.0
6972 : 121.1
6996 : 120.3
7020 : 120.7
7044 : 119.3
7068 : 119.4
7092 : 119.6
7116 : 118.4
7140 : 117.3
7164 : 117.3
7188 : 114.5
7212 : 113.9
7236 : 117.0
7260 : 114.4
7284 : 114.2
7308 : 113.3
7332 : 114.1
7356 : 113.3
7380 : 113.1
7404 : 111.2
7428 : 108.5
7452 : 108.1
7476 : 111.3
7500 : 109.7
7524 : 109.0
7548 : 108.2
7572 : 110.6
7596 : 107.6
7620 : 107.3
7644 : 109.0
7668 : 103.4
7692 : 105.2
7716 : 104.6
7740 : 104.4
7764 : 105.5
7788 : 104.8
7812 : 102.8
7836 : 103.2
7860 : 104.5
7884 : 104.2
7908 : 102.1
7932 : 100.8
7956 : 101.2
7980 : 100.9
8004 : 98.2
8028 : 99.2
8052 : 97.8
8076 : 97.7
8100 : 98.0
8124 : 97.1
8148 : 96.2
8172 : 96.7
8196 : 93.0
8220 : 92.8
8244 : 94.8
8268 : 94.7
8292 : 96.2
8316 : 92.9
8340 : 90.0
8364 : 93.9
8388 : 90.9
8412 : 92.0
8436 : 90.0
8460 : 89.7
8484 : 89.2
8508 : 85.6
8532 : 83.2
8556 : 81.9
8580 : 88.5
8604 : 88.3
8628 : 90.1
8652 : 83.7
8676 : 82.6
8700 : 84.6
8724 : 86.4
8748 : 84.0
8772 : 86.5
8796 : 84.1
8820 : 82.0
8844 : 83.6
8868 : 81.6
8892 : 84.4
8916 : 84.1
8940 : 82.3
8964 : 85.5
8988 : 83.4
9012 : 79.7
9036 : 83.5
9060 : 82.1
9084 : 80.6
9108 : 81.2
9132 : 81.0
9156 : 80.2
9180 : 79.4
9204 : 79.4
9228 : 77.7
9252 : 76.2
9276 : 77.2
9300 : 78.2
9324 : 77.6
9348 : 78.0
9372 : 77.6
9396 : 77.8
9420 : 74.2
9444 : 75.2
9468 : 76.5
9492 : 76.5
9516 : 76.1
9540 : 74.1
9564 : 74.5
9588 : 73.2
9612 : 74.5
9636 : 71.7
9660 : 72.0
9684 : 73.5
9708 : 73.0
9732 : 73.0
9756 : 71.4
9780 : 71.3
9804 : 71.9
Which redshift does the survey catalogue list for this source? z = 0.00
